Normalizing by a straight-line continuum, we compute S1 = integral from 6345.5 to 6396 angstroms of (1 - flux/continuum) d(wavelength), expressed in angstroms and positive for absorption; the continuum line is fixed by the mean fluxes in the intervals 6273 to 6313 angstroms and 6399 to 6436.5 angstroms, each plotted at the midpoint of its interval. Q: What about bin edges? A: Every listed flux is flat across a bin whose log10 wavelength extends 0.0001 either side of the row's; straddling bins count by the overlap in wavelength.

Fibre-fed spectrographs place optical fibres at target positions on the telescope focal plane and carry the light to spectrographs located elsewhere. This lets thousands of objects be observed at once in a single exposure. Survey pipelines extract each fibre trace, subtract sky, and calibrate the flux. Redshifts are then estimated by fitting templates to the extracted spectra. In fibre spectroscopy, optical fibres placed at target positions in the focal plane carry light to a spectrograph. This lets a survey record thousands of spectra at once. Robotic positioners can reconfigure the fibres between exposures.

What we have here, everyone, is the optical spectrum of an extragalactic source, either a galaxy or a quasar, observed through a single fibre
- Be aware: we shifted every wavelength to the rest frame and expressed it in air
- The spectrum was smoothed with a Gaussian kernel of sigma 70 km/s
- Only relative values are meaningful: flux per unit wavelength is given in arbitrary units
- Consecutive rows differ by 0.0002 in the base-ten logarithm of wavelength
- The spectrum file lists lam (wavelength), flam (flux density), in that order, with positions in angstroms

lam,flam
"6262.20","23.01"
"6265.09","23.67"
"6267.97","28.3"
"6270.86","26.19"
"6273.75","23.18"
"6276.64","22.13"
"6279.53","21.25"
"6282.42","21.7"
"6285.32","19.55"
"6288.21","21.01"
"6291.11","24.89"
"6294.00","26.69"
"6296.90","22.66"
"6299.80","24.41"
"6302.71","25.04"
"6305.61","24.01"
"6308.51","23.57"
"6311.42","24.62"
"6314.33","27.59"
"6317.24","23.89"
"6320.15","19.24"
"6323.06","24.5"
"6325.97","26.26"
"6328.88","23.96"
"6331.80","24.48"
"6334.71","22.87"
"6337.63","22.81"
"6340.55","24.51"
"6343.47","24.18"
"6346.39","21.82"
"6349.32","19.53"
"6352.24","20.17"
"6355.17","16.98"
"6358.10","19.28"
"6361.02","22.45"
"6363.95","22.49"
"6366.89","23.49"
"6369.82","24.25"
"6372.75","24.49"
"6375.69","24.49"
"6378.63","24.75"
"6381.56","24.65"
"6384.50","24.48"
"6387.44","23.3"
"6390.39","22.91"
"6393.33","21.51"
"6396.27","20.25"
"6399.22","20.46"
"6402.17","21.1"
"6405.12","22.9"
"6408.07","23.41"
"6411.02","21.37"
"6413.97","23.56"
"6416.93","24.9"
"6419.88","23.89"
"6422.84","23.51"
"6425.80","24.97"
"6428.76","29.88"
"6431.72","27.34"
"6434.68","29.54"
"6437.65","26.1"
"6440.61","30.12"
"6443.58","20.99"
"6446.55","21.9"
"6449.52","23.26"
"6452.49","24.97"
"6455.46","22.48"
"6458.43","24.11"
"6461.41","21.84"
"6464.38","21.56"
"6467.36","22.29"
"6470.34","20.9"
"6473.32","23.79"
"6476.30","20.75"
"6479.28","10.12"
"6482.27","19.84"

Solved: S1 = 3.49 angstroms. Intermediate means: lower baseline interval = 23.2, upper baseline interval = 24.5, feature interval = 22.4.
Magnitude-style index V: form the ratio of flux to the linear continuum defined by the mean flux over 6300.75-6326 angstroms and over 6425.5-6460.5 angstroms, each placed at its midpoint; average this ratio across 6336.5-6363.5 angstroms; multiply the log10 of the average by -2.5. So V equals 0.15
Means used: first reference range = 24.2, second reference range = 25.4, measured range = 21.3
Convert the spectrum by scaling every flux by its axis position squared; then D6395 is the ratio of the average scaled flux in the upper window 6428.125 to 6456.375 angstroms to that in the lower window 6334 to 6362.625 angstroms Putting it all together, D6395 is 1.2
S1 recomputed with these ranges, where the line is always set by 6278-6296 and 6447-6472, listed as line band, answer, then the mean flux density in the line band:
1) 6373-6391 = -1.3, 24.2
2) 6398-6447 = -4.2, 24.5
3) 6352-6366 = 1.3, 20.4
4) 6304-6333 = -2.1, 24.2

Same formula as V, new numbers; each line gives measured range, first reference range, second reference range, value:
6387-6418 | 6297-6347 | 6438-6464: 0.074 mag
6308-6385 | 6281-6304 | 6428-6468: 0.027 mag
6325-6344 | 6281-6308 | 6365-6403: -0.040 mag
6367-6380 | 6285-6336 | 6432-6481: -0.041 mag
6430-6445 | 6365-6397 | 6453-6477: -0.180 mag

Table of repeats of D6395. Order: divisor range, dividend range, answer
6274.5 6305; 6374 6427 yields 1.04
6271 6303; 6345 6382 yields 0.99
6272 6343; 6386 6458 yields 1.05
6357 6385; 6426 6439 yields 1.21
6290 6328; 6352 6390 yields 0.95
